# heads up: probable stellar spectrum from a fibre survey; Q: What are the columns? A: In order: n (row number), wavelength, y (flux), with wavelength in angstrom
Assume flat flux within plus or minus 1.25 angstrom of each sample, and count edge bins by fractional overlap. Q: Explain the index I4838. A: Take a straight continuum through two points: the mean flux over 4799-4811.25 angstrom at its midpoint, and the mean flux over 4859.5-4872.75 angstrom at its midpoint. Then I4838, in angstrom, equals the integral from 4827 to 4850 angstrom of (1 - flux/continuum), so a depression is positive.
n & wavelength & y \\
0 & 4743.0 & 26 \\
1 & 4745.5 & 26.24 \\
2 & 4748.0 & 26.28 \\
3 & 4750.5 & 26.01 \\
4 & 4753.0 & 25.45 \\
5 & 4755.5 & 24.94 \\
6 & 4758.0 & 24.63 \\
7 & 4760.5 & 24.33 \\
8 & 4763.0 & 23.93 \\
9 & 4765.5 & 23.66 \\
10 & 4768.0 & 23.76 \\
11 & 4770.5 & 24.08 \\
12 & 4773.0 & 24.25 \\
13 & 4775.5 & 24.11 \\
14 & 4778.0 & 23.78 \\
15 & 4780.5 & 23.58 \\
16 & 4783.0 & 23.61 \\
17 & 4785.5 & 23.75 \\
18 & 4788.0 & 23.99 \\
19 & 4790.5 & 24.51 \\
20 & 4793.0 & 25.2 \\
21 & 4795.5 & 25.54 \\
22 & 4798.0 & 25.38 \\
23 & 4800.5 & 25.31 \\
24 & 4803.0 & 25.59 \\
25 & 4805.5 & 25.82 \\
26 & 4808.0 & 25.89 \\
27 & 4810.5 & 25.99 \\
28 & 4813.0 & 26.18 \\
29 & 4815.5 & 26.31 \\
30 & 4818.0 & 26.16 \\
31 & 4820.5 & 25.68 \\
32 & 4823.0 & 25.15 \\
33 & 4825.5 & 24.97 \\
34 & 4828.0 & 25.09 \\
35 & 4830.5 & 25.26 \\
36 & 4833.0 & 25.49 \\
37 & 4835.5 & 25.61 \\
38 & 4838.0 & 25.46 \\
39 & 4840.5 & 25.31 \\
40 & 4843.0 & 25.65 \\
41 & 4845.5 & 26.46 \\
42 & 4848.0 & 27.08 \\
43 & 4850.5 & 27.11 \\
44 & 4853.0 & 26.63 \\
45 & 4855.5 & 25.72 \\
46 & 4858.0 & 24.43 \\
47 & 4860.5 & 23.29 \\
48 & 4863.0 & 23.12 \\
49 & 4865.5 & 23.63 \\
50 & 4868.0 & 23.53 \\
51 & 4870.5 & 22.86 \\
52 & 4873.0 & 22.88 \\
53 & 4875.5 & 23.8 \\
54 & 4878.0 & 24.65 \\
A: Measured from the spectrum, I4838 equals -1.3 angstrom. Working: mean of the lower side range 25.7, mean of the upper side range 23.3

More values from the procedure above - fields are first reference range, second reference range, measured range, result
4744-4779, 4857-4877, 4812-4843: -2.1 angstrom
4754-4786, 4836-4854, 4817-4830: 0.1 angstrom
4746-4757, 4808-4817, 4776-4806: 1.5 angstrom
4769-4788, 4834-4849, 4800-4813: -0.5 angstrom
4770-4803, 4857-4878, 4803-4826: -1.6 angstrom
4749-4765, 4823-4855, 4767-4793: 1.2 angstrom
